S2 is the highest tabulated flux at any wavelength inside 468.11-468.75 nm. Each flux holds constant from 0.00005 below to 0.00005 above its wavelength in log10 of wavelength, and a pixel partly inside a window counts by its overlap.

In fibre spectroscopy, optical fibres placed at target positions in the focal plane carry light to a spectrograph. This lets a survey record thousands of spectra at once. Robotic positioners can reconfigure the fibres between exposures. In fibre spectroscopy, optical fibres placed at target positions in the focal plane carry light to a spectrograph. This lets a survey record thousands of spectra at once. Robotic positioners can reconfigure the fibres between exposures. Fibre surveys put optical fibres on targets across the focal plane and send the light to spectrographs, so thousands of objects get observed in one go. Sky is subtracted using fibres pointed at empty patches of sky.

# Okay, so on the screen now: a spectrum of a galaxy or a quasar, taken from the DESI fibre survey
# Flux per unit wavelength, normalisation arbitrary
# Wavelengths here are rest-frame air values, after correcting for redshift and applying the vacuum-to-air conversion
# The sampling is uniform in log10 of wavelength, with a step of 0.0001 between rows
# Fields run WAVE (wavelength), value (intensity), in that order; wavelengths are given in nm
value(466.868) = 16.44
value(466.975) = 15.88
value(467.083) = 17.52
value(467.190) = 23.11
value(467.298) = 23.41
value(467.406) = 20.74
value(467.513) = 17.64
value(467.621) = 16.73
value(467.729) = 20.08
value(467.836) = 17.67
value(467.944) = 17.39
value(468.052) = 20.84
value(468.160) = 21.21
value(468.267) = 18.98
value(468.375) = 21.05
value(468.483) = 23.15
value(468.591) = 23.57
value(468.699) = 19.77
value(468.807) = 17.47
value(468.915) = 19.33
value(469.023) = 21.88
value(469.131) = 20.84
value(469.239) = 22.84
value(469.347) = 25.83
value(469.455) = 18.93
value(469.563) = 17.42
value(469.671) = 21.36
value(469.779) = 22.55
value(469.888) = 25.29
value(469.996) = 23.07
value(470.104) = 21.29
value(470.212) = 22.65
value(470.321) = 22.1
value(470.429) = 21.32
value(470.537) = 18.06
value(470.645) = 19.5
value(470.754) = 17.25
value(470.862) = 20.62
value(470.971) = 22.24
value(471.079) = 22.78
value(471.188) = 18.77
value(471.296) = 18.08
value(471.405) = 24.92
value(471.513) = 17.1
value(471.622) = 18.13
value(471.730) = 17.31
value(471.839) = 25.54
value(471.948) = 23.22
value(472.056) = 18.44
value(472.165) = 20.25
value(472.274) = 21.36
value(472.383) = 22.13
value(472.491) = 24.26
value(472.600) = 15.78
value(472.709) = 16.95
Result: 23.57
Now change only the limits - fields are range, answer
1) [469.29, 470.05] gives 25.83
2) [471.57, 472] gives 25.54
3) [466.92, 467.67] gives 23.41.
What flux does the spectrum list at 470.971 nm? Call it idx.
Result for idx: 22.24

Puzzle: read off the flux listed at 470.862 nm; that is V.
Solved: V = 20.62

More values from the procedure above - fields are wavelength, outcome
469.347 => 25.83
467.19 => 23.11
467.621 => 16.73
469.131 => 20.84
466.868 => 16.44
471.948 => 23.22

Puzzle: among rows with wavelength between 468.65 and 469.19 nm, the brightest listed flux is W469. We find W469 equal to 21.88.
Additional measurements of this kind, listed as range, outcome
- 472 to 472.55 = 24.26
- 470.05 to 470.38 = 22.65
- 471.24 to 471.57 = 24.92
